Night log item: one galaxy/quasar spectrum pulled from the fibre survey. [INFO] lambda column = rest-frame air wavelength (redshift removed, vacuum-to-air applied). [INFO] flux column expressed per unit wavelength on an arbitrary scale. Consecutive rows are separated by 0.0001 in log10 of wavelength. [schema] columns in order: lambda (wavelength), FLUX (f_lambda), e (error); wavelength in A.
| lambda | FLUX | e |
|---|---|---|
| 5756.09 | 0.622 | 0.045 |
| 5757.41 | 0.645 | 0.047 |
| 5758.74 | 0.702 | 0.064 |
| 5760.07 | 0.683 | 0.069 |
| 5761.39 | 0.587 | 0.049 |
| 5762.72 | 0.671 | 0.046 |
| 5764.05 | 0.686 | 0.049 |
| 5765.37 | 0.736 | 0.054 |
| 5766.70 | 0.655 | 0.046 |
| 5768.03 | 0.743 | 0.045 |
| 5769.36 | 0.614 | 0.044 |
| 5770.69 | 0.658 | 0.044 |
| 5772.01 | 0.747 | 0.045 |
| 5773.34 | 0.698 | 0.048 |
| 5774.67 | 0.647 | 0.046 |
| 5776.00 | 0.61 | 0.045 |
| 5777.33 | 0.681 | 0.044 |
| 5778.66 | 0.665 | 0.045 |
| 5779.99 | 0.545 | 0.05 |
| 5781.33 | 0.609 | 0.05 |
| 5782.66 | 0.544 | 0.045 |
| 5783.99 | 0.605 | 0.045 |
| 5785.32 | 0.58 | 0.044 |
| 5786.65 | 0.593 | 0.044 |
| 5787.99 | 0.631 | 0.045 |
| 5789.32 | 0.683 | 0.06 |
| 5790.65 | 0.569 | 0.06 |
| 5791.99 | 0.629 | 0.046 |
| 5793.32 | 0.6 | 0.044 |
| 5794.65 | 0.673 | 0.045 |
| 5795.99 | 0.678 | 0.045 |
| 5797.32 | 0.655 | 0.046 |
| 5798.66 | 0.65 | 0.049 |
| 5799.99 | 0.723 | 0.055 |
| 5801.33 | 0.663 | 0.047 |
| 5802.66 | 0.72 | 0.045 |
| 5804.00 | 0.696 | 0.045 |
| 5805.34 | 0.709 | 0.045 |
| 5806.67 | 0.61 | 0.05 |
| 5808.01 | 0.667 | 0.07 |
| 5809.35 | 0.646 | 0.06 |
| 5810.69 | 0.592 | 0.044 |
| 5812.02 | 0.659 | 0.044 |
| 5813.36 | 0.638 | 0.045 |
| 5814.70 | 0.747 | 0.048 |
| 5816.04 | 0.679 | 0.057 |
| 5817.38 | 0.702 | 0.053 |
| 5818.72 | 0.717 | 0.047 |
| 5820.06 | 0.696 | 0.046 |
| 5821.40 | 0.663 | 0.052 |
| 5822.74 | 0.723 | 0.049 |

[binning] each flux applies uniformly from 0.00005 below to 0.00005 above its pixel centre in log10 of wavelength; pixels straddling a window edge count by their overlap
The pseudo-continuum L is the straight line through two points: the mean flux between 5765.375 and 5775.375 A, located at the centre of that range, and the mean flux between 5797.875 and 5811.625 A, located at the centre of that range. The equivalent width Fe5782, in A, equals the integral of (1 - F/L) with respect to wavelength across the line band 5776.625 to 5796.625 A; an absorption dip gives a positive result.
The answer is 1.7 A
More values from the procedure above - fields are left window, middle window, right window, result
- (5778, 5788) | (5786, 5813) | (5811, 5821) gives -0.5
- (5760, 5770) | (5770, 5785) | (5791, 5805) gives 0.8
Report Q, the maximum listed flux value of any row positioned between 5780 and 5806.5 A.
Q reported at 0.723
